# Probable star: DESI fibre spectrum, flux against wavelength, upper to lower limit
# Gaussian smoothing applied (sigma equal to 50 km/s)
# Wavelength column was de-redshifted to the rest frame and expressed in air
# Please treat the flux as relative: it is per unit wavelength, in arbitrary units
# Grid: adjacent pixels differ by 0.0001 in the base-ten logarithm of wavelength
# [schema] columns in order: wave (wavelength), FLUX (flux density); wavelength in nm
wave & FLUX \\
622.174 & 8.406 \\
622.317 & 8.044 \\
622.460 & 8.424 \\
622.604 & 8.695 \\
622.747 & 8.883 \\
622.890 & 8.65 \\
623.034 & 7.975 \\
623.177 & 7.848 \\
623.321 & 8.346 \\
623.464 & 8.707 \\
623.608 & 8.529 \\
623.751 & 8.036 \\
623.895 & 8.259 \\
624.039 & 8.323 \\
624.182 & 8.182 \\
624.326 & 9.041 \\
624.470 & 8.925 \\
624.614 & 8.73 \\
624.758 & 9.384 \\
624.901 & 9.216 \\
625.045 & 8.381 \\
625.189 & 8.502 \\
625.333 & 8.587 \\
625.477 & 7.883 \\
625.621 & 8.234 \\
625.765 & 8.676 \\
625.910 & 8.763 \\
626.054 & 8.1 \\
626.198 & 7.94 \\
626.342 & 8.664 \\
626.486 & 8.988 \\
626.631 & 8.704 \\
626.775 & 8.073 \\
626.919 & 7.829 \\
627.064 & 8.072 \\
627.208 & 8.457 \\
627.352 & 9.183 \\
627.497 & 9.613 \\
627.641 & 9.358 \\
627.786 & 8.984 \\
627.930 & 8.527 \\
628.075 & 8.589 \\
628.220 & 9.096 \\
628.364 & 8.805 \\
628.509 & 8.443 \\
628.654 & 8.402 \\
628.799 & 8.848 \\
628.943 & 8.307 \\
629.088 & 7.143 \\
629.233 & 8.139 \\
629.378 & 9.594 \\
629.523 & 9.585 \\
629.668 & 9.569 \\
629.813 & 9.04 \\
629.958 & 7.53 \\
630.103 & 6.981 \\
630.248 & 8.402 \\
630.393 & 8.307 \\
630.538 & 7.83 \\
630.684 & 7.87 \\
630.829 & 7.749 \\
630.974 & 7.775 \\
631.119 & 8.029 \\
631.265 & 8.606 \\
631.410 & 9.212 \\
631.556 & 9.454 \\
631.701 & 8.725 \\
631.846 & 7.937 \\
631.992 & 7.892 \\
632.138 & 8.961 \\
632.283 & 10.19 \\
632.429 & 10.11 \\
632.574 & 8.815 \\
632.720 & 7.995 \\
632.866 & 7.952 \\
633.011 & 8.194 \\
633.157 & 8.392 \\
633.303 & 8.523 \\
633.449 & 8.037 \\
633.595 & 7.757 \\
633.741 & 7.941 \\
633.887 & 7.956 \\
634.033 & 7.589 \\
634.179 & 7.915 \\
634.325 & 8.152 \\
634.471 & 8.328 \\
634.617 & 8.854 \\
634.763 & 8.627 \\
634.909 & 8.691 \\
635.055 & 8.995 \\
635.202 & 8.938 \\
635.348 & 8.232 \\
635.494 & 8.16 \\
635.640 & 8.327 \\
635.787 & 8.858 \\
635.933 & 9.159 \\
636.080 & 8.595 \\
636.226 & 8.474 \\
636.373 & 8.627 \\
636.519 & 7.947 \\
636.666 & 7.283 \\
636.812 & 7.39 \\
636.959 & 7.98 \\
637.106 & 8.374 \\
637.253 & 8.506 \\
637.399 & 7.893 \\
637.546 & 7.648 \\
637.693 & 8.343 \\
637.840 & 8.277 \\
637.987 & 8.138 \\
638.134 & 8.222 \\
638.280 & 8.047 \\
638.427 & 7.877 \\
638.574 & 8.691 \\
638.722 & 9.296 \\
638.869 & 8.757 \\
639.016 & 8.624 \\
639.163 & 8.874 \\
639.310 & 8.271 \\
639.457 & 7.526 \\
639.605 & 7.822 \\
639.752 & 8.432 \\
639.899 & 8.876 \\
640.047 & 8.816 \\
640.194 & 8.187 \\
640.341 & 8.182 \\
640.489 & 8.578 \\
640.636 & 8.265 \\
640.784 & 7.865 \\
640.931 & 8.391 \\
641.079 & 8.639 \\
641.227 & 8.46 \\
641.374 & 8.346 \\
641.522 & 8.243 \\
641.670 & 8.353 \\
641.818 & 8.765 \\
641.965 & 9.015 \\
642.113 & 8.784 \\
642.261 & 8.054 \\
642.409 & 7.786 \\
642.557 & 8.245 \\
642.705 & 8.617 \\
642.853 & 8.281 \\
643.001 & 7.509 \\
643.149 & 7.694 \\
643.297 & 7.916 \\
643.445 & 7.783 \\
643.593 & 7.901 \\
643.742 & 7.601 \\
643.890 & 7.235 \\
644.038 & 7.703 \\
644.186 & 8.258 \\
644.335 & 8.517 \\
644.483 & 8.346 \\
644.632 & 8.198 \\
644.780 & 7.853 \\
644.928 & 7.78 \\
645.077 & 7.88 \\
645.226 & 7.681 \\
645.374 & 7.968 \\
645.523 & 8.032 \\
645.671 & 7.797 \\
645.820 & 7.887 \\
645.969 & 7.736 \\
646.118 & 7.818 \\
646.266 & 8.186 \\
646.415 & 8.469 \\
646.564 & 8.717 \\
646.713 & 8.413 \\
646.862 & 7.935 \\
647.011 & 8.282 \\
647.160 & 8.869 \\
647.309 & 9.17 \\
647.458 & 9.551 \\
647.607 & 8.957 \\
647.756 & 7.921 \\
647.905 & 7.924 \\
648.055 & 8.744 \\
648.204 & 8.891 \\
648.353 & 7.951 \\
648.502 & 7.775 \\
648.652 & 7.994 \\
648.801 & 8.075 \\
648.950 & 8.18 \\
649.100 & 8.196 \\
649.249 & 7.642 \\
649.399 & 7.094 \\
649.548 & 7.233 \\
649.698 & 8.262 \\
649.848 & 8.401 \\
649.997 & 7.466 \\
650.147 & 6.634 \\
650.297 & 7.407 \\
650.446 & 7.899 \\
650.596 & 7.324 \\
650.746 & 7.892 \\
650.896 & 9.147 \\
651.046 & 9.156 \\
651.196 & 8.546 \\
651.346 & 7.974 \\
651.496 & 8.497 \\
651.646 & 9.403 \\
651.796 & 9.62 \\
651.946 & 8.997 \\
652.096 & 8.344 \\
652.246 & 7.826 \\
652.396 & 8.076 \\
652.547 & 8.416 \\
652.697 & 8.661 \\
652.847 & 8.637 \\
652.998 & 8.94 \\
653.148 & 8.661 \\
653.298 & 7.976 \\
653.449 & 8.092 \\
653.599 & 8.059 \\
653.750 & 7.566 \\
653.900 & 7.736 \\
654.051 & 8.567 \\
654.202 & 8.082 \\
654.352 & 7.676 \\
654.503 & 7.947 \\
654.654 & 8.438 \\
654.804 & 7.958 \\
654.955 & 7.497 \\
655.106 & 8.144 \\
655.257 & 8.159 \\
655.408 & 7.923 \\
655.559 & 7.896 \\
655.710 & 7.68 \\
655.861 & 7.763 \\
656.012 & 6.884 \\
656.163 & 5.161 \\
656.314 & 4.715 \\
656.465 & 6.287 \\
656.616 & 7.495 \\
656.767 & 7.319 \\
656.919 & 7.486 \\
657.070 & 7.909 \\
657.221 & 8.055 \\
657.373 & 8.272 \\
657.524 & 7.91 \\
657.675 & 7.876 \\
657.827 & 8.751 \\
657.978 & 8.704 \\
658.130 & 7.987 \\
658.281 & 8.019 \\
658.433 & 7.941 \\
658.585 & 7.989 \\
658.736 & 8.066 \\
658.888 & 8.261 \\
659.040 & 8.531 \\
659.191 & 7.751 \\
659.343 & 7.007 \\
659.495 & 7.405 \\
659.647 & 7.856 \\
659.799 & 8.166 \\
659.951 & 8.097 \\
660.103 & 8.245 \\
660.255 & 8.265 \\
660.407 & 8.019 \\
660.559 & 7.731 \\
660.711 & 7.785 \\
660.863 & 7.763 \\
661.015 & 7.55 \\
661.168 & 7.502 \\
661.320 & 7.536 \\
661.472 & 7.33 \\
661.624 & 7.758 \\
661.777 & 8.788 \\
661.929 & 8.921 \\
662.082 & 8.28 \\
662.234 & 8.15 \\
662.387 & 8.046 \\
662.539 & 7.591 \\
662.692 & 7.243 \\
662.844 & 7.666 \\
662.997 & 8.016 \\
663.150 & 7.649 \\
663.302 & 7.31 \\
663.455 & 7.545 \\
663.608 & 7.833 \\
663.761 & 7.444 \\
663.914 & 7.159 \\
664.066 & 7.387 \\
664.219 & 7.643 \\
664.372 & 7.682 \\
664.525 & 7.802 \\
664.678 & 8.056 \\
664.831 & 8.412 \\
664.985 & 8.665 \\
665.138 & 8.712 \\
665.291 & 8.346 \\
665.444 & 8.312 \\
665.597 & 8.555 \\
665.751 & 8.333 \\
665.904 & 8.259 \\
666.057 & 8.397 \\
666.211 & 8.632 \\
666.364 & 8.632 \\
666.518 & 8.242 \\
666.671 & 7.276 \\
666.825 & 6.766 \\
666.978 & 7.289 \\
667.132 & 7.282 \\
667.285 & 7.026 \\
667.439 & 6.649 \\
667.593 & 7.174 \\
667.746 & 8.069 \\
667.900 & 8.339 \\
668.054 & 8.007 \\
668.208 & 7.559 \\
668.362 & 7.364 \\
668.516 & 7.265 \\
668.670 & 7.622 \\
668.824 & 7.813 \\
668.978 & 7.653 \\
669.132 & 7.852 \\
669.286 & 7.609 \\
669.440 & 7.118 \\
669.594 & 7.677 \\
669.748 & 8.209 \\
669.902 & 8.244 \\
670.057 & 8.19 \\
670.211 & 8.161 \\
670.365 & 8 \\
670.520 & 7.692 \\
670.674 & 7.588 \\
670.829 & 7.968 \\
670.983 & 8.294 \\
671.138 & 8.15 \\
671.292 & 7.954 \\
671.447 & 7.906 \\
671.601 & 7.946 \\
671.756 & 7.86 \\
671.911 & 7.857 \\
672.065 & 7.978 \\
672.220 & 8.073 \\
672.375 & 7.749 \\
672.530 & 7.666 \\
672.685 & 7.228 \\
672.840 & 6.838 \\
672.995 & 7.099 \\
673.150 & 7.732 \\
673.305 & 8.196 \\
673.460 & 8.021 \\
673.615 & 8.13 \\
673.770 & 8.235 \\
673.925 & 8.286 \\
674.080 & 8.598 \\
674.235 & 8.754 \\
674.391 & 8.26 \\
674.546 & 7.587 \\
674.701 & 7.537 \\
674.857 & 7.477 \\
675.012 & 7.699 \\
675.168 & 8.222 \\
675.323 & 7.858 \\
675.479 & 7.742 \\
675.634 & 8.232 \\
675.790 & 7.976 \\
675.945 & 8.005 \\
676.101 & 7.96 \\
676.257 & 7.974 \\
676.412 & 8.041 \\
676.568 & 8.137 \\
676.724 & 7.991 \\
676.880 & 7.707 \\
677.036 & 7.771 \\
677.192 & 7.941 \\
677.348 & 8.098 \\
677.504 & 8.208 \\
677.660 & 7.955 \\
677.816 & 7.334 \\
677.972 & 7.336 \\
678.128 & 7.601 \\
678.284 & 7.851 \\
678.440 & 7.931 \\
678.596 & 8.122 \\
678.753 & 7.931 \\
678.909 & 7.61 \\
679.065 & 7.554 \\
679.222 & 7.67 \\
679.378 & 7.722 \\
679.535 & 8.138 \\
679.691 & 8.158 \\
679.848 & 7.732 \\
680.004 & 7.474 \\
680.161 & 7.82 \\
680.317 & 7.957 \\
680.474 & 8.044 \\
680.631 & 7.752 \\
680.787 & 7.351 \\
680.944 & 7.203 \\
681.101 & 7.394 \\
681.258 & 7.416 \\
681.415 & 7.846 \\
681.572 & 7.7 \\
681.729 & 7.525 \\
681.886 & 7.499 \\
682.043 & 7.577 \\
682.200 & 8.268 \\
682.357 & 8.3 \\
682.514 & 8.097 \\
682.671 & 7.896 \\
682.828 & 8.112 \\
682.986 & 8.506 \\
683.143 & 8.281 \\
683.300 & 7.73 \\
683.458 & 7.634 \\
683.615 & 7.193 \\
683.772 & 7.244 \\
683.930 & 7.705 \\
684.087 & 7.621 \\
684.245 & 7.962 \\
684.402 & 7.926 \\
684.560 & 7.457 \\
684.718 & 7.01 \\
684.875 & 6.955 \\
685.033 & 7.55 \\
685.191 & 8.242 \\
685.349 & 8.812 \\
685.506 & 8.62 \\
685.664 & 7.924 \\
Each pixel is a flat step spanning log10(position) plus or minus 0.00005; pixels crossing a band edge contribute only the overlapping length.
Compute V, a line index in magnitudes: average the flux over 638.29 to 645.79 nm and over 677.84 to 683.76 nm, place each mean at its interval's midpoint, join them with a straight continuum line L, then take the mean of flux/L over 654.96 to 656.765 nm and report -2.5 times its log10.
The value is 0.13 mag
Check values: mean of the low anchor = 8.21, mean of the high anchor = 7.77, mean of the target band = 7.13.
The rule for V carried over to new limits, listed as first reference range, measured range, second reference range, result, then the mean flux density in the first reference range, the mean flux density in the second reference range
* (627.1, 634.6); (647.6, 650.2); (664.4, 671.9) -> 0.03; 8.49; 7.89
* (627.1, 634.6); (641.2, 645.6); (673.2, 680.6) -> 0.03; 8.49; 7.93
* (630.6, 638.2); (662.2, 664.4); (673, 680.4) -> 0.06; 8.36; 7.91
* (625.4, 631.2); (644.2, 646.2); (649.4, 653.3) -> 0.05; 8.45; 8.27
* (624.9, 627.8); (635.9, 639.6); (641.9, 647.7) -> 0.01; 8.56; 8.16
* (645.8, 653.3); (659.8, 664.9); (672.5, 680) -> 0.03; 8.28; 7.87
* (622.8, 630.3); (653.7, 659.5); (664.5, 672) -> 0.05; 8.54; 7.89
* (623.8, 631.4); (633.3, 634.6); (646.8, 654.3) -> 0.05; 8.51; 8.25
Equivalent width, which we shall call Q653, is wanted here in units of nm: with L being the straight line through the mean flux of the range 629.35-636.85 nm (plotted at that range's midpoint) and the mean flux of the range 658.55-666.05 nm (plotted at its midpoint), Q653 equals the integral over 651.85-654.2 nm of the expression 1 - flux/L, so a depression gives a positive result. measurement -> -0.06 nm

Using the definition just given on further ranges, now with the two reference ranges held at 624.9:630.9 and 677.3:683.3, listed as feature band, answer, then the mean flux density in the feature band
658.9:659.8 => 0.033 nm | 7.79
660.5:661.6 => 0.062 nm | 7.61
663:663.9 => 0.052 nm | 7.56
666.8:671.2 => 0.150 nm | 7.69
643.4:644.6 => 0.051 nm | 7.93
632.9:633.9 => 0.036 nm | 8.12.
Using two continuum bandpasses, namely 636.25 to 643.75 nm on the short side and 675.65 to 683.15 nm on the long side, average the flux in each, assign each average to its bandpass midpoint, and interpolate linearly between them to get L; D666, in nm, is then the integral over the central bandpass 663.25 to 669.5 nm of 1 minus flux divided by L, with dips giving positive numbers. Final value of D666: 0.148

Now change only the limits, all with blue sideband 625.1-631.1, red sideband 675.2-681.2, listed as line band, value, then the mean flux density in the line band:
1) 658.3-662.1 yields 0.055 nm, 7.94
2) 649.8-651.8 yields -0.004 nm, 8.19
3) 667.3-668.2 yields 0.041 nm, 7.59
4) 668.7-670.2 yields 0.021 nm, 7.83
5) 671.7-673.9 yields 0.034 nm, 7.77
